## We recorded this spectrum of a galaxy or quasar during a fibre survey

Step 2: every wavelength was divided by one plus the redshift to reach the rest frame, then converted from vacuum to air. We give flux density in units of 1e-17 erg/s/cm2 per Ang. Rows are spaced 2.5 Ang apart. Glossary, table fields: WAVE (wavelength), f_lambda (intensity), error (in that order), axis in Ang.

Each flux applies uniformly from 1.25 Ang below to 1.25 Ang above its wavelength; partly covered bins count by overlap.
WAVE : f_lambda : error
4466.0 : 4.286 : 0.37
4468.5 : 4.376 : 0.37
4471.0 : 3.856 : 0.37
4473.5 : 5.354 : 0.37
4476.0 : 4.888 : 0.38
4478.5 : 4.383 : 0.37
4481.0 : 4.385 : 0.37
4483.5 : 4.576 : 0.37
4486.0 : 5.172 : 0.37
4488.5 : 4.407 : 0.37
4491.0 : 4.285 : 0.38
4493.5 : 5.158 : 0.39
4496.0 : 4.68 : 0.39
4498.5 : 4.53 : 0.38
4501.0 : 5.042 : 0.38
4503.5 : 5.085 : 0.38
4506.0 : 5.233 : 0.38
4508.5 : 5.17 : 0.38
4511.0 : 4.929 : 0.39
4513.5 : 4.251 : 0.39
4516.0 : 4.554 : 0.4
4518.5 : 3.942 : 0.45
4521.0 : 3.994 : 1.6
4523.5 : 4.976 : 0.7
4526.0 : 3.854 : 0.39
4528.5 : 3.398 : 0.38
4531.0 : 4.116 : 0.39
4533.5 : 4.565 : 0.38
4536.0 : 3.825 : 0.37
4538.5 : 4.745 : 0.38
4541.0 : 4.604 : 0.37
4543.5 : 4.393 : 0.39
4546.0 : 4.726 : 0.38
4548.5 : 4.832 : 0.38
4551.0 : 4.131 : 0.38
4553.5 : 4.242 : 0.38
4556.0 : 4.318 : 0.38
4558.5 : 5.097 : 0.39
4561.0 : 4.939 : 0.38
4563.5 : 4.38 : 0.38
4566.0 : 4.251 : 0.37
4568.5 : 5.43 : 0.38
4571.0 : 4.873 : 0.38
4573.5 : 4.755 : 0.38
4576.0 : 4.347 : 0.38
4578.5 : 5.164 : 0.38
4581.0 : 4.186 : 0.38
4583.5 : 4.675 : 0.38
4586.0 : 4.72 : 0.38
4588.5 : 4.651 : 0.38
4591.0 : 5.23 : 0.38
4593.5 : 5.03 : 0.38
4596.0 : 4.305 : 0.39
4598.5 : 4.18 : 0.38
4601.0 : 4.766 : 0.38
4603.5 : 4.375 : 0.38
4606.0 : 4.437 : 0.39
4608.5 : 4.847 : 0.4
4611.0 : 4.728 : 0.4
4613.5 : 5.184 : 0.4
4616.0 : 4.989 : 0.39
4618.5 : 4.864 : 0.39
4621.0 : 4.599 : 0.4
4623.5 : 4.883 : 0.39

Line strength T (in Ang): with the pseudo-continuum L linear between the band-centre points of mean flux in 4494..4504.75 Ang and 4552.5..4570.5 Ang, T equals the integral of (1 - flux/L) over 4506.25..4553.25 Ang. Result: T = 3.6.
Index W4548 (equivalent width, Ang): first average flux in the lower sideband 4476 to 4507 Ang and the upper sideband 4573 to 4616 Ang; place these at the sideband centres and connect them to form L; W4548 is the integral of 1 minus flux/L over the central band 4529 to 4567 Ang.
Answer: 2.1 Ang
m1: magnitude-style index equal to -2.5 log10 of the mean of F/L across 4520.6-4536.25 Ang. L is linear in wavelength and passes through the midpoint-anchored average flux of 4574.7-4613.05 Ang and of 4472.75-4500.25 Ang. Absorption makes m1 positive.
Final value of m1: 0.138 mag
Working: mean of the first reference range 4.71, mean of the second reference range 4.65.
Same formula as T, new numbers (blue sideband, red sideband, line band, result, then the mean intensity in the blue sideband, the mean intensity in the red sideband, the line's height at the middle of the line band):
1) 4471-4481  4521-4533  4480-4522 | -2.6 Ang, 4.69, 4.11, 4.4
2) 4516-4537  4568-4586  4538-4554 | -0.6 Ang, 4.11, 4.74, 4.36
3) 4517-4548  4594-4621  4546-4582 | -1.6 Ang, 4.28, 4.67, 4.44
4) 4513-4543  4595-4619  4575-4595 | -0.9 Ang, 4.24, 4.67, 4.55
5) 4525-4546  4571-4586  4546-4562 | -0.7 Ang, 4.22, 4.65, 4.41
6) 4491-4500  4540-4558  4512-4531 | 1.9 Ang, 4.73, 4.49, 4.61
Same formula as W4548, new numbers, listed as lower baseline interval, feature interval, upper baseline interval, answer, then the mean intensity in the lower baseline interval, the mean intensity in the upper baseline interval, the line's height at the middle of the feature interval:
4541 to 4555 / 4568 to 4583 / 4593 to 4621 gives -0.6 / 4.47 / 4.69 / 4.57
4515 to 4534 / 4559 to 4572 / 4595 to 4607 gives -1.5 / 4.15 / 4.41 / 4.29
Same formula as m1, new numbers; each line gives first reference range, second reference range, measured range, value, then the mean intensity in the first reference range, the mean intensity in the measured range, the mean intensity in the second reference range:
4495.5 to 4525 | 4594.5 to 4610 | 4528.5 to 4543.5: 0.08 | 4.69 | 4.29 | 4.5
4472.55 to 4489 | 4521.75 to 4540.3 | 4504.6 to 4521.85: -0.05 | 4.74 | 4.6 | 4.22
